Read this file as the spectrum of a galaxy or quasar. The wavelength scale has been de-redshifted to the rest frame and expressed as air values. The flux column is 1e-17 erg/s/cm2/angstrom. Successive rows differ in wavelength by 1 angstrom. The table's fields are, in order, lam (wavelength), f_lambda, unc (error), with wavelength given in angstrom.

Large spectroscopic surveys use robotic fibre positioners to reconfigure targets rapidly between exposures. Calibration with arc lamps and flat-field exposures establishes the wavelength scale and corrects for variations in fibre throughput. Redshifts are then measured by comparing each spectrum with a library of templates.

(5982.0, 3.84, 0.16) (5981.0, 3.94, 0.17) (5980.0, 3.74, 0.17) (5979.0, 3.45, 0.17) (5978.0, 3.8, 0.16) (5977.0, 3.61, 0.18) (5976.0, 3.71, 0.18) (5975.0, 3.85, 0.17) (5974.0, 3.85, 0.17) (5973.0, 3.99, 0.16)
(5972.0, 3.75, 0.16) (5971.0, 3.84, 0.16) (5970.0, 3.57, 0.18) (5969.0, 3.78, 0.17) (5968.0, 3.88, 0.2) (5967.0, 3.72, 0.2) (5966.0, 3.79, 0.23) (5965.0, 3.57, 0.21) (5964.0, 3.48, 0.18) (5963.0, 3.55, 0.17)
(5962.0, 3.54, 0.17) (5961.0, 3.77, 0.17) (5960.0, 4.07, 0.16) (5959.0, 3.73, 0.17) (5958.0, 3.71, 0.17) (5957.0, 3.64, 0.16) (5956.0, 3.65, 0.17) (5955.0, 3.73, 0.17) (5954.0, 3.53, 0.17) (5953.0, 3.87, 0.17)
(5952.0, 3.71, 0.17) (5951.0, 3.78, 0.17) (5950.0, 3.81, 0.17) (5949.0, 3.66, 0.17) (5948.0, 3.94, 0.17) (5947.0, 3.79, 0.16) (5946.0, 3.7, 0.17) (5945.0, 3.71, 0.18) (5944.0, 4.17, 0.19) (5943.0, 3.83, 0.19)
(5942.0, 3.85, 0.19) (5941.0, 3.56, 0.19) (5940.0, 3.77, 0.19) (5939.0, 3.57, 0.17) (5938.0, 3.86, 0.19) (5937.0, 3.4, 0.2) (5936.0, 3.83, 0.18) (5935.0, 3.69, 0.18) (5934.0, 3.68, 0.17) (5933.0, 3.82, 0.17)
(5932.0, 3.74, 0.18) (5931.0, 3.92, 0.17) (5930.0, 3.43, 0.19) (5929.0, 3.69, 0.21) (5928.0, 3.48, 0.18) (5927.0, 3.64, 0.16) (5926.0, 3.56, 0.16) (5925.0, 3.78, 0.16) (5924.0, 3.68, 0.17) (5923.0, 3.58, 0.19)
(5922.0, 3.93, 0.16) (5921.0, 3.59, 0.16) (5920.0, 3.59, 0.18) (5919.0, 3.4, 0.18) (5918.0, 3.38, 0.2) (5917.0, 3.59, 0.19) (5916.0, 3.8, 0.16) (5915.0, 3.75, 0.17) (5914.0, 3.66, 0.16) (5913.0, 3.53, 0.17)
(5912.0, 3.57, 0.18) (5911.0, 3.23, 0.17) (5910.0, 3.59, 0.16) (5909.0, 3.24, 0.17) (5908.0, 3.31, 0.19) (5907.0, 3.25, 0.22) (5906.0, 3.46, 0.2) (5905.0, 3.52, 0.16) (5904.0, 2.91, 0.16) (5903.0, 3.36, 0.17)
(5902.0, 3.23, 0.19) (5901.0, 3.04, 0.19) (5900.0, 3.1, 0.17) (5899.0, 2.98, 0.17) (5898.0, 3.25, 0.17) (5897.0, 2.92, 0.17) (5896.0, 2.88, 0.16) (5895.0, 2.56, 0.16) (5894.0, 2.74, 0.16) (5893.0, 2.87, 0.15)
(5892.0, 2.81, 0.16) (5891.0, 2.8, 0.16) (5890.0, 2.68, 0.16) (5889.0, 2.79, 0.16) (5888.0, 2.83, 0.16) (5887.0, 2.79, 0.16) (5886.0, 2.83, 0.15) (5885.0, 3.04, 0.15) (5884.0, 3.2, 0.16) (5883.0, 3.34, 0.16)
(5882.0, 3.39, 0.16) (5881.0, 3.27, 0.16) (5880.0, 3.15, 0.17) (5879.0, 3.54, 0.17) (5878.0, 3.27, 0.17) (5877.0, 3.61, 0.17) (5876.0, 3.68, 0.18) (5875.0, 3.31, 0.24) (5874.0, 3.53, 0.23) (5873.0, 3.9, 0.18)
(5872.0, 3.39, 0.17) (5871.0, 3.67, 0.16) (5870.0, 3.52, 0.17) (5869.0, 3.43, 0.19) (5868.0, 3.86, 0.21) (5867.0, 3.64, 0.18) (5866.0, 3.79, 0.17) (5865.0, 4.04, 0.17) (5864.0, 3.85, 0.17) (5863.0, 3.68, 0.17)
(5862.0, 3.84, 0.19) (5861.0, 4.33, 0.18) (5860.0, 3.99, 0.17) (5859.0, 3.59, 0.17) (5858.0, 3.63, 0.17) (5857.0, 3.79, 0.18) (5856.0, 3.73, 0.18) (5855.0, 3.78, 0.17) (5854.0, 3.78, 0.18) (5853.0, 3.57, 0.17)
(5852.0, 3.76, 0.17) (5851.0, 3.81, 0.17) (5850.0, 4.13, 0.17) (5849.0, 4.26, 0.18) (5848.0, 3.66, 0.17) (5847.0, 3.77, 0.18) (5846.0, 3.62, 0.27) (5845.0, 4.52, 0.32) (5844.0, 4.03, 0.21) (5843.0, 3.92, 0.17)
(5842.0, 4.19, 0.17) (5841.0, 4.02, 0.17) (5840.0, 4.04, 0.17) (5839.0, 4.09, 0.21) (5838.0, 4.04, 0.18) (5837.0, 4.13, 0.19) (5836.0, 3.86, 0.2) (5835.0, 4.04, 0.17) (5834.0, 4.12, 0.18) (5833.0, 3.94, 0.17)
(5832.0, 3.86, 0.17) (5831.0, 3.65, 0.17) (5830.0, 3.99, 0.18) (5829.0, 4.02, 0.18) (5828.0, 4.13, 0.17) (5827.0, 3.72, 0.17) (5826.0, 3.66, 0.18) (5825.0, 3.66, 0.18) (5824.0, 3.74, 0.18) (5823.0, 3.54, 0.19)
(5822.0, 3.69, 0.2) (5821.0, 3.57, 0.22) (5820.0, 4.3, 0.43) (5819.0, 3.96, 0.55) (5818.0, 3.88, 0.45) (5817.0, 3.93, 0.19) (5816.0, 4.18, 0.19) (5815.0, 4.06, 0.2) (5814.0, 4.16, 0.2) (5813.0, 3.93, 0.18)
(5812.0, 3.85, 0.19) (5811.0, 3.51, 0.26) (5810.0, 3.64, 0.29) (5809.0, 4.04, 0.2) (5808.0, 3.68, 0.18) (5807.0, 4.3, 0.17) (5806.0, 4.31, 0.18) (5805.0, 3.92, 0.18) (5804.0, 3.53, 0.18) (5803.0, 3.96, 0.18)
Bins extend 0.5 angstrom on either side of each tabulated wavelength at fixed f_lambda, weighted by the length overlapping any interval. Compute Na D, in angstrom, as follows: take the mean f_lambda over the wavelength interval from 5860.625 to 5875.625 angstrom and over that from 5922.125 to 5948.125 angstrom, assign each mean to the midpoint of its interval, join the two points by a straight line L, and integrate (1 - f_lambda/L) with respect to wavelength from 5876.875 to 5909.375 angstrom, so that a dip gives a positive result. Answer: 5.5 angstrom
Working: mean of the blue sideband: 3.71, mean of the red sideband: 3.72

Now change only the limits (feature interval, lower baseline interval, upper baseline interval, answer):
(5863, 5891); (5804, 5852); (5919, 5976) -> 3.4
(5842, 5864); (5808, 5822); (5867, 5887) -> -1.7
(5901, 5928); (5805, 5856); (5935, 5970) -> 2.1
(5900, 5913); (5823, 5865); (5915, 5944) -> 1.5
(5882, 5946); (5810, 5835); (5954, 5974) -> 6.5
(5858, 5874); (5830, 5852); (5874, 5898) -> -1.3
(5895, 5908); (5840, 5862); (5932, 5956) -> 2.3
